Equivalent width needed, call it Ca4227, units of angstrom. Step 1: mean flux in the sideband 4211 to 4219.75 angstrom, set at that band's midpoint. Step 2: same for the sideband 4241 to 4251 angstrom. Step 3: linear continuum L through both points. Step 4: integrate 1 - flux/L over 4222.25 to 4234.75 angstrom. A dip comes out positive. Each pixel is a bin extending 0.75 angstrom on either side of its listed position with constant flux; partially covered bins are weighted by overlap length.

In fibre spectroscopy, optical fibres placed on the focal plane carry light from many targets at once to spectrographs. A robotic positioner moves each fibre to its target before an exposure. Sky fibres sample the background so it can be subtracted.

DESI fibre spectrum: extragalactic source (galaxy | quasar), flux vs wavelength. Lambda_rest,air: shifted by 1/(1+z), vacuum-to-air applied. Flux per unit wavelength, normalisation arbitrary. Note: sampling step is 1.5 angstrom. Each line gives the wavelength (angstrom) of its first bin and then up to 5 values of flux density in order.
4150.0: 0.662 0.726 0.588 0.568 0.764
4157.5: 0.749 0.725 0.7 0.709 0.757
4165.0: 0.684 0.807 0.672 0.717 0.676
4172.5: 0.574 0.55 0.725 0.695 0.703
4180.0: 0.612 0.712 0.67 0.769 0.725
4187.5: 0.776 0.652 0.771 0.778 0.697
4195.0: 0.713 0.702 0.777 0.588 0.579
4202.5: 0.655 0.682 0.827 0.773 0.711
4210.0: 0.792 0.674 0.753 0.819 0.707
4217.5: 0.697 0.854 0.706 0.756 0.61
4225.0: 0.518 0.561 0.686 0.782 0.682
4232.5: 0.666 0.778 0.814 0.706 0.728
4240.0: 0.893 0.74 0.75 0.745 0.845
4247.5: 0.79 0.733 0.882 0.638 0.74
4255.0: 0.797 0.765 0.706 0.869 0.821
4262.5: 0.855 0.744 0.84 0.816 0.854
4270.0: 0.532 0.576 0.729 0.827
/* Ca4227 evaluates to 1.7 angstrom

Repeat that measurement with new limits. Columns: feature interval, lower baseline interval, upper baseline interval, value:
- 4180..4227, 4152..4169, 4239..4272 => 1.5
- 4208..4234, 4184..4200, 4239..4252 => 1.8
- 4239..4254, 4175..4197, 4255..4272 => -0.4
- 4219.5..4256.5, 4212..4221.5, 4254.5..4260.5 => 1.8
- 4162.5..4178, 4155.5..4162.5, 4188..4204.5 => 0.7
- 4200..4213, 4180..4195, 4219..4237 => -0.1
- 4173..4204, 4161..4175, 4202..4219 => 0.9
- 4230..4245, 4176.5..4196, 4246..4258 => 0.1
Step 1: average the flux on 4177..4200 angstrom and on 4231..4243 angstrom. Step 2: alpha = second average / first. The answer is 1.1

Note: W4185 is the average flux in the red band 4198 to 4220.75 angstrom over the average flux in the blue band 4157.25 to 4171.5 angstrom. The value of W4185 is 1.01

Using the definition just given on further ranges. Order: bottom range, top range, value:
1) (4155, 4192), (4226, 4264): 1.08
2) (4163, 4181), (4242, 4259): 1.12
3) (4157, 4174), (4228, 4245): 1.07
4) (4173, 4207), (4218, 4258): 1.05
